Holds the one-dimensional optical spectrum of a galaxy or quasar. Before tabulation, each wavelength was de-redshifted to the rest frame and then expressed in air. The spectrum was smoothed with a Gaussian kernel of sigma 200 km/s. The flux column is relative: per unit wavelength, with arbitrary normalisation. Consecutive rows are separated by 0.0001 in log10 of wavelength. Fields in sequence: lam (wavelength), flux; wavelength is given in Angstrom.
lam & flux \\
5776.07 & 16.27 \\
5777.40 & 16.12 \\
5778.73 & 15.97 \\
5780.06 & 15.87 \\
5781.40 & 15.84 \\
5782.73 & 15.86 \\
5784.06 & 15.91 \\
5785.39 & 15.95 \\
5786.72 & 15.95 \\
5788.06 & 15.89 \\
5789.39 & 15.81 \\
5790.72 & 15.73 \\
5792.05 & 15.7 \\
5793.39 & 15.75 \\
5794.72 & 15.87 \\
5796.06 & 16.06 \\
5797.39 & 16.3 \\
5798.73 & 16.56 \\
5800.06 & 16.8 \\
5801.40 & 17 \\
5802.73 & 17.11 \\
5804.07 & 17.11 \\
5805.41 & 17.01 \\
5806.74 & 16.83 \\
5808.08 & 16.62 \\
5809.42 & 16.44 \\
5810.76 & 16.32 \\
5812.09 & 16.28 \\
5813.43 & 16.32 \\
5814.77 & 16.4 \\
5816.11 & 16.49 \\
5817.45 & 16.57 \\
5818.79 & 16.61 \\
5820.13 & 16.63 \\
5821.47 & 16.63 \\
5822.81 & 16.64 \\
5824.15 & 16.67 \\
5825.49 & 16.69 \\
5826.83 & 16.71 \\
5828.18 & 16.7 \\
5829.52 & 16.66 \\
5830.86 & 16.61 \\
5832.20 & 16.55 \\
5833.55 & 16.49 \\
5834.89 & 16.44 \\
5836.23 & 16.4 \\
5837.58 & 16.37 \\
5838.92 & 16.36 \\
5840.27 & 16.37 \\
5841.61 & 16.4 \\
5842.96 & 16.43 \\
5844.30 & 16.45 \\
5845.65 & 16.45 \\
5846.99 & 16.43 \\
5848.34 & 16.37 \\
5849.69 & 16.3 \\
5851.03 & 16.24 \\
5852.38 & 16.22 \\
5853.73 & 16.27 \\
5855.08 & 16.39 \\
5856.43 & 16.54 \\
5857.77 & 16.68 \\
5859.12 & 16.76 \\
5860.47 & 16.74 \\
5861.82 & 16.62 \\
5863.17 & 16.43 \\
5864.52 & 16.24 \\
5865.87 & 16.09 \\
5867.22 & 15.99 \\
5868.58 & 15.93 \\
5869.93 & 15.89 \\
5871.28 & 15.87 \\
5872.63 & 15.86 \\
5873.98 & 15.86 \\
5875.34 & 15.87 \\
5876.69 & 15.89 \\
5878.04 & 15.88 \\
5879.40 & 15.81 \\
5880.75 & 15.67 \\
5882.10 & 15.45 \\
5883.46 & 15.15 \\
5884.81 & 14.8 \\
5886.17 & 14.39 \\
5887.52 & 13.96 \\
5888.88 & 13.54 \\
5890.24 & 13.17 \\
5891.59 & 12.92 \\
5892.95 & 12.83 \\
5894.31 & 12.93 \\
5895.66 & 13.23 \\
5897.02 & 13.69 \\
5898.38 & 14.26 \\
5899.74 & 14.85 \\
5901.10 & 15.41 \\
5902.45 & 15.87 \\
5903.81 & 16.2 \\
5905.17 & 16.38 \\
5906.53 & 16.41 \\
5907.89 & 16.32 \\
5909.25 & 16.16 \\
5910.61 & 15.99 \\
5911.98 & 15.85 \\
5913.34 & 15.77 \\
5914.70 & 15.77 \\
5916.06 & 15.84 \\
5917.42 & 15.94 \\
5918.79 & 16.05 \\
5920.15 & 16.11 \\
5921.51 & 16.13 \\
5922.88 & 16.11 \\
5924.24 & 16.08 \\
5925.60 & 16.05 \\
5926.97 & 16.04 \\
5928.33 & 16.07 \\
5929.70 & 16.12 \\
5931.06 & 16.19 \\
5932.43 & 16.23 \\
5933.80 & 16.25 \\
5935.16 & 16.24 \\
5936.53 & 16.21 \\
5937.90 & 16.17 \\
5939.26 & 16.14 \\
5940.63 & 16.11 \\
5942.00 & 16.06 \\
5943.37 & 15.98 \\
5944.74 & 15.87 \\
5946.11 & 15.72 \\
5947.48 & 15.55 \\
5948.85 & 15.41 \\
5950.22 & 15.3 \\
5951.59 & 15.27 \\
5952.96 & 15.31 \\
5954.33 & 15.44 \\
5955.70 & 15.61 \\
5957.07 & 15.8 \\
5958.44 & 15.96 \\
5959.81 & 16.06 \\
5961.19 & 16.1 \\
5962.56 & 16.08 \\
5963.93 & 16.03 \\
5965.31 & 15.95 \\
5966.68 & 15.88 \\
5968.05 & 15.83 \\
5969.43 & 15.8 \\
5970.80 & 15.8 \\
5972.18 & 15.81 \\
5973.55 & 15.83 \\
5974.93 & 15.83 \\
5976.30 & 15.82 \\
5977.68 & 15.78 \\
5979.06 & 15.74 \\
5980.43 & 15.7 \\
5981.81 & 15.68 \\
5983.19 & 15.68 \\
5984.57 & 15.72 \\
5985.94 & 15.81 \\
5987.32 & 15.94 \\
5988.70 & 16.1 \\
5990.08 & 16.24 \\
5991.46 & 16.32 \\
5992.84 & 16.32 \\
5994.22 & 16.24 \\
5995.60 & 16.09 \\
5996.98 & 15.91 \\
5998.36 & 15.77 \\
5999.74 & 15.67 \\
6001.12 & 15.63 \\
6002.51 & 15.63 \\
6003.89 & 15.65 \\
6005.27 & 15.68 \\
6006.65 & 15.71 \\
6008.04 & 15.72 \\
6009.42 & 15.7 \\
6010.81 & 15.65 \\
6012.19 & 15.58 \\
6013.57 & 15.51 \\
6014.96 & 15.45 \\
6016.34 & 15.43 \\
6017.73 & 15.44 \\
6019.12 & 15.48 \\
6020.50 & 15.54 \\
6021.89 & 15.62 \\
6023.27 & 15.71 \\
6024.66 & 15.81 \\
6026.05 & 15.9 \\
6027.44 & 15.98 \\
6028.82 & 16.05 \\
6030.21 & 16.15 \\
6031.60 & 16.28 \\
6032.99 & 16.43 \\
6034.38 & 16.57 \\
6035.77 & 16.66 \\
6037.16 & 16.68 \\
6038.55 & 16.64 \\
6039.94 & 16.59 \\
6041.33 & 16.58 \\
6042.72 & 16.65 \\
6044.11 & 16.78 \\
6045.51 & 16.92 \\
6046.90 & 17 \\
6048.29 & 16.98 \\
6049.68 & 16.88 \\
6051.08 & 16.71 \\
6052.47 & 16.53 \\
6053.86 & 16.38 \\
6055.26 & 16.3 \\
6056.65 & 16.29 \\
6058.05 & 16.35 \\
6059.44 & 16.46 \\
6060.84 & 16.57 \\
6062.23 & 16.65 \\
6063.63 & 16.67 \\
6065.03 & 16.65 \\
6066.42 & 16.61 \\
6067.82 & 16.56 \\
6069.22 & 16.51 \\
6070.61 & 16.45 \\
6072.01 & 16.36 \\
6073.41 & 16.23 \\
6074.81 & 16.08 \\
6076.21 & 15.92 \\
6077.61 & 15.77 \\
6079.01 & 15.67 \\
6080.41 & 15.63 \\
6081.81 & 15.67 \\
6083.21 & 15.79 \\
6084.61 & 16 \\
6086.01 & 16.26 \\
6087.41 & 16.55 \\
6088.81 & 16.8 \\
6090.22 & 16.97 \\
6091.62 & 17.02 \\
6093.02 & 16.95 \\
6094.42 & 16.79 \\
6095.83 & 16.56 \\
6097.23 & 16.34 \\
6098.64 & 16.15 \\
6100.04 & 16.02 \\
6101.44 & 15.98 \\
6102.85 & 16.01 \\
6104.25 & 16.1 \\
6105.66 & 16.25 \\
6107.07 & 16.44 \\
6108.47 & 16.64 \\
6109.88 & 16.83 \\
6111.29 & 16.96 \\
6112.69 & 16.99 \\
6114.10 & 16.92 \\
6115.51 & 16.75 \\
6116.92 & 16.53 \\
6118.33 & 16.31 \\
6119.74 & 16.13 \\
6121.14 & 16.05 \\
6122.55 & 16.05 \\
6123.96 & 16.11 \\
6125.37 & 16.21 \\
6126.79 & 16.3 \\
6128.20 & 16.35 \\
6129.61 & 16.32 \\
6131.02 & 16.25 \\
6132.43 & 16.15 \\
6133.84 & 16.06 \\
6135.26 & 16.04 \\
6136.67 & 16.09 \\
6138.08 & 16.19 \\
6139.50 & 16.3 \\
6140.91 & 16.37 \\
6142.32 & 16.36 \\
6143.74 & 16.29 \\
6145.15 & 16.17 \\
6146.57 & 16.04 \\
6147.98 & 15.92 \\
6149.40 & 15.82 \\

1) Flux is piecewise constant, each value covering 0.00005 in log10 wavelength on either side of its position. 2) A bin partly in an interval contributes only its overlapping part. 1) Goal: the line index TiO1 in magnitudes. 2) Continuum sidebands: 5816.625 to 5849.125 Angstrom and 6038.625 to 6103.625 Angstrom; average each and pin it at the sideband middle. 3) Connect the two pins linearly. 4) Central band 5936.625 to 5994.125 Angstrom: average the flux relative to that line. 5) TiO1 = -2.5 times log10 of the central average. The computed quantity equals 0.04 mag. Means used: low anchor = 16.5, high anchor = 16.4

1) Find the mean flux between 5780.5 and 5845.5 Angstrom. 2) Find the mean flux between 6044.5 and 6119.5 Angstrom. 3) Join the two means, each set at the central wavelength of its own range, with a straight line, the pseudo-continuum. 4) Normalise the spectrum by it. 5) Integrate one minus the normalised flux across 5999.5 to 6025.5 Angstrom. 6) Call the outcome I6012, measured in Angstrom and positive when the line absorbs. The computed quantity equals 1.30 Angstrom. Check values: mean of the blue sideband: 16.4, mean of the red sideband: 16.4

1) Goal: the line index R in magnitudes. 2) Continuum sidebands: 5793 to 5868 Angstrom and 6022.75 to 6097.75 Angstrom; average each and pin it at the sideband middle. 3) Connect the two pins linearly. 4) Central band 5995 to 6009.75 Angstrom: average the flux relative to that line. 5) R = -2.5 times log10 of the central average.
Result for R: 0.047 mag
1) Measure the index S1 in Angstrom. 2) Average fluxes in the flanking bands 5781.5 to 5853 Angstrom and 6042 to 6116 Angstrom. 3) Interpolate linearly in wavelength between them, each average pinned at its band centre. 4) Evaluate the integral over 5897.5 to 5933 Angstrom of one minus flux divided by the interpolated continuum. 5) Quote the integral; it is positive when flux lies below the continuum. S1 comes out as 1.1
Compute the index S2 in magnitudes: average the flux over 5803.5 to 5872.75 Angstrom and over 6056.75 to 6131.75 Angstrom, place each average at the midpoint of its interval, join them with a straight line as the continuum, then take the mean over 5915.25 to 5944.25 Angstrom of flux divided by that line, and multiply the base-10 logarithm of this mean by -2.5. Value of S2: 0.02 mag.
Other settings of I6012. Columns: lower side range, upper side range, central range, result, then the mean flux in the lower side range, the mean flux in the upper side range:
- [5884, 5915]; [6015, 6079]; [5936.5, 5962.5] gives -0.80 Angstrom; 14.8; 16.3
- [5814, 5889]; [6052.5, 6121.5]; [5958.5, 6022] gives 1.93 Angstrom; 16.2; 16.4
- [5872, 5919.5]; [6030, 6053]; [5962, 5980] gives 0.08 Angstrom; 15.1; 16.7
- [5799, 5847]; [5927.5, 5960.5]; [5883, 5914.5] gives 2.62 Angstrom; 16.6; 15.9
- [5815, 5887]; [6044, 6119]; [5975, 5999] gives 0.63 Angstrom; 16.2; 16.4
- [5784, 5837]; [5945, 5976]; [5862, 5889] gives 0.92 Angstrom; 16.4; 15.8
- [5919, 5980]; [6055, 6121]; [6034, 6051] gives -0.54 Angstrom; 15.9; 16.4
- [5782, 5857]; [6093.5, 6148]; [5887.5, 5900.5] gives 2.26 Angstrom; 16.4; 16.3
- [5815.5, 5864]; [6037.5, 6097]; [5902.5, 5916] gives 0.35 Angstrom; 16.5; 16.5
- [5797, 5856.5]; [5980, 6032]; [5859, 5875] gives 0.20 Angstrom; 16.5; 15.8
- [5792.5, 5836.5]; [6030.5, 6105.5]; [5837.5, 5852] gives 0.14 Angstrom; 16.6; 16.4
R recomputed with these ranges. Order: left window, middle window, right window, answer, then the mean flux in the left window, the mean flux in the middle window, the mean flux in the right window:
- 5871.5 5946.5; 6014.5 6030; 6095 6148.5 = 0.016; 15.5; 15.7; 16.3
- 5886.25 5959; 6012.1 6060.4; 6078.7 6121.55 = -0.012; 15.5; 16.2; 16.4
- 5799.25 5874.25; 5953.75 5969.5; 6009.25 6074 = 0.032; 16.5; 15.9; 16.3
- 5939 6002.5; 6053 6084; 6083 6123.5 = 0.003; 15.8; 16.3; 16.5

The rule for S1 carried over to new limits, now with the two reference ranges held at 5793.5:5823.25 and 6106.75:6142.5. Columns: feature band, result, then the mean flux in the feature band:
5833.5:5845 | 0.1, 16.4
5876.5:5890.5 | 1.4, 14.9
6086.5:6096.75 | -0.2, 16.8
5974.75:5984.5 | 0.4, 15.7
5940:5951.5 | 0.5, 15.7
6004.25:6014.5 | 0.5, 15.6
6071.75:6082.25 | 0.3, 15.9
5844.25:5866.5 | 0.1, 16.4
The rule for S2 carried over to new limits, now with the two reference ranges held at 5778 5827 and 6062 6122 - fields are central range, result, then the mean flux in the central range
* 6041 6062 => -0.017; 16.6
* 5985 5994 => 0.016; 16.1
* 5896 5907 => 0.073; 15.3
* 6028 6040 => -0.005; 16.4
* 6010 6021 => 0.059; 15.5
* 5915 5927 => 0.022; 16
